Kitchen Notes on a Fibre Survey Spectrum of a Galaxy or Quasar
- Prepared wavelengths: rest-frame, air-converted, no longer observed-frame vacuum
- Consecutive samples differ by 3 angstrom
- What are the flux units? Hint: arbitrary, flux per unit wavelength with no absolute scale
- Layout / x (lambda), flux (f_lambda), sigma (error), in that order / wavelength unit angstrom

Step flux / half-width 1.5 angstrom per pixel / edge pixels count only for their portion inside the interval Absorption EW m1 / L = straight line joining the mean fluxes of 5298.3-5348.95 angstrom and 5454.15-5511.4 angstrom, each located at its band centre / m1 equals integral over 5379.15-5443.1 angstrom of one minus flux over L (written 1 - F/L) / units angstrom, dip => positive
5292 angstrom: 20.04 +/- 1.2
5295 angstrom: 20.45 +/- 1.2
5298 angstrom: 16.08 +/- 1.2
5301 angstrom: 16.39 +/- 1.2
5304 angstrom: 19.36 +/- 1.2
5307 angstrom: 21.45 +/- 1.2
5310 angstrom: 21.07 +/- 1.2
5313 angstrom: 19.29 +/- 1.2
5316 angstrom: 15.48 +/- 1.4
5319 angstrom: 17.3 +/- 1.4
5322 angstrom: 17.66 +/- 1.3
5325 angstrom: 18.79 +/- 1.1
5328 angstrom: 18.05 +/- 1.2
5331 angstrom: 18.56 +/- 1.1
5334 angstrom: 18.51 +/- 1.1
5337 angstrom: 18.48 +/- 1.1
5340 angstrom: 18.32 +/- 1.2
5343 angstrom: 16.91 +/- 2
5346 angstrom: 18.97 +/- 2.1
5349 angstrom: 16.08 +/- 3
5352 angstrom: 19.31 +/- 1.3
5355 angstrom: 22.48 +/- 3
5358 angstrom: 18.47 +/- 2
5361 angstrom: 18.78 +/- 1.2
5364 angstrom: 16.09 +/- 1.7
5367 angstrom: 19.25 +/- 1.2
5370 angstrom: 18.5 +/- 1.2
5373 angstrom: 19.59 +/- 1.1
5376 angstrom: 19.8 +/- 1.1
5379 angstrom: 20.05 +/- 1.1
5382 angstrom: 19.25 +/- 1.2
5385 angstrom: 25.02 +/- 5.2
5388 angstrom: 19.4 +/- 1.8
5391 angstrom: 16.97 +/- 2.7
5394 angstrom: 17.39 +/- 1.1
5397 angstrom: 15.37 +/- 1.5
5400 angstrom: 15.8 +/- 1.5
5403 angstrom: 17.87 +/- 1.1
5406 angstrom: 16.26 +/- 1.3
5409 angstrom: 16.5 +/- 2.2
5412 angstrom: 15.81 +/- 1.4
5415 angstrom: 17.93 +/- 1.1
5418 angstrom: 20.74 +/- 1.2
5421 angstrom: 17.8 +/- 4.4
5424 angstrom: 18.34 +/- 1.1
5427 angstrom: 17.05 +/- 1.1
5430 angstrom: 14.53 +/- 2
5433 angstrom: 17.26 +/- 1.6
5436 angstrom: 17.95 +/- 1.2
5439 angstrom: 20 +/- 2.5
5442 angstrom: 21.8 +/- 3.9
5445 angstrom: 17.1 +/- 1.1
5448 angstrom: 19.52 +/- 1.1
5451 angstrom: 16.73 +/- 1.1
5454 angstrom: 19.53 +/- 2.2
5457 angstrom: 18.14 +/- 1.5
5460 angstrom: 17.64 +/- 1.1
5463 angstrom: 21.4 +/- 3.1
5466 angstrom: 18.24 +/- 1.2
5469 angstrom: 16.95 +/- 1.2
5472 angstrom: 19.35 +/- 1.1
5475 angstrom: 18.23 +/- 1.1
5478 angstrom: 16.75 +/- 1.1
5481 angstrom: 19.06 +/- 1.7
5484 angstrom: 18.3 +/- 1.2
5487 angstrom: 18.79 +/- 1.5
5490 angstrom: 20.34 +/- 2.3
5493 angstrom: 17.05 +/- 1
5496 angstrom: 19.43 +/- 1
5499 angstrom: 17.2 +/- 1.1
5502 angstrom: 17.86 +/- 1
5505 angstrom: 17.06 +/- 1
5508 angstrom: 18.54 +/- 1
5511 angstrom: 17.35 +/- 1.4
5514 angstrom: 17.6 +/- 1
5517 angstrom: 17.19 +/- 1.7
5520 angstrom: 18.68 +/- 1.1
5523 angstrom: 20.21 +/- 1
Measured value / 0.88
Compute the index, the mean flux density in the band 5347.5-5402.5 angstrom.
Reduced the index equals 18.7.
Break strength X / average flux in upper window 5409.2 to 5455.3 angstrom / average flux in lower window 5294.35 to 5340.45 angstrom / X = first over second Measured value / 0.98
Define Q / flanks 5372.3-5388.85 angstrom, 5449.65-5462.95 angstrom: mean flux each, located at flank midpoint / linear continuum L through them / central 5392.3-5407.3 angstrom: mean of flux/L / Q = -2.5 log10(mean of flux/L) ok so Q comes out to 0.208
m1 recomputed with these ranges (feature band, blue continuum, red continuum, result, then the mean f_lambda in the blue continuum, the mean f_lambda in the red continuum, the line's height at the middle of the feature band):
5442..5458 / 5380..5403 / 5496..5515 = -0.4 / 18.5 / 17.7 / 18.1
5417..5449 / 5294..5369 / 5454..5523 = 0.1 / 18.5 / 18.3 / 18.4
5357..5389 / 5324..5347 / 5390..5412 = -4.1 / 18.3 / 16.5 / 17.3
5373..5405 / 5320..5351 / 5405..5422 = -1.8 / 18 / 17.5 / 17.7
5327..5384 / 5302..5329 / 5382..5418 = -1.5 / 18.7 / 17.9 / 18.3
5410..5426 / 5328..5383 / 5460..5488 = 0.5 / 18.7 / 18.5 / 18.6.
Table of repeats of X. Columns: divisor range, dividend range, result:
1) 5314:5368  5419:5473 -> 1.01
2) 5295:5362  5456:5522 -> 0.99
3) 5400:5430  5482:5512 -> 1.05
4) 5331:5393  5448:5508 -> 0.97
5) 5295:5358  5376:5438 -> 0.97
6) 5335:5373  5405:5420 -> 0.95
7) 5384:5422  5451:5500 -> 1.04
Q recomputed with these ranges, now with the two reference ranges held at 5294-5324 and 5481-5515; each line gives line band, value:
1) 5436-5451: -0.05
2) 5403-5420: 0.05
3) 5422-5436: 0.08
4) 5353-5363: -0.08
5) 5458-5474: -0.03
